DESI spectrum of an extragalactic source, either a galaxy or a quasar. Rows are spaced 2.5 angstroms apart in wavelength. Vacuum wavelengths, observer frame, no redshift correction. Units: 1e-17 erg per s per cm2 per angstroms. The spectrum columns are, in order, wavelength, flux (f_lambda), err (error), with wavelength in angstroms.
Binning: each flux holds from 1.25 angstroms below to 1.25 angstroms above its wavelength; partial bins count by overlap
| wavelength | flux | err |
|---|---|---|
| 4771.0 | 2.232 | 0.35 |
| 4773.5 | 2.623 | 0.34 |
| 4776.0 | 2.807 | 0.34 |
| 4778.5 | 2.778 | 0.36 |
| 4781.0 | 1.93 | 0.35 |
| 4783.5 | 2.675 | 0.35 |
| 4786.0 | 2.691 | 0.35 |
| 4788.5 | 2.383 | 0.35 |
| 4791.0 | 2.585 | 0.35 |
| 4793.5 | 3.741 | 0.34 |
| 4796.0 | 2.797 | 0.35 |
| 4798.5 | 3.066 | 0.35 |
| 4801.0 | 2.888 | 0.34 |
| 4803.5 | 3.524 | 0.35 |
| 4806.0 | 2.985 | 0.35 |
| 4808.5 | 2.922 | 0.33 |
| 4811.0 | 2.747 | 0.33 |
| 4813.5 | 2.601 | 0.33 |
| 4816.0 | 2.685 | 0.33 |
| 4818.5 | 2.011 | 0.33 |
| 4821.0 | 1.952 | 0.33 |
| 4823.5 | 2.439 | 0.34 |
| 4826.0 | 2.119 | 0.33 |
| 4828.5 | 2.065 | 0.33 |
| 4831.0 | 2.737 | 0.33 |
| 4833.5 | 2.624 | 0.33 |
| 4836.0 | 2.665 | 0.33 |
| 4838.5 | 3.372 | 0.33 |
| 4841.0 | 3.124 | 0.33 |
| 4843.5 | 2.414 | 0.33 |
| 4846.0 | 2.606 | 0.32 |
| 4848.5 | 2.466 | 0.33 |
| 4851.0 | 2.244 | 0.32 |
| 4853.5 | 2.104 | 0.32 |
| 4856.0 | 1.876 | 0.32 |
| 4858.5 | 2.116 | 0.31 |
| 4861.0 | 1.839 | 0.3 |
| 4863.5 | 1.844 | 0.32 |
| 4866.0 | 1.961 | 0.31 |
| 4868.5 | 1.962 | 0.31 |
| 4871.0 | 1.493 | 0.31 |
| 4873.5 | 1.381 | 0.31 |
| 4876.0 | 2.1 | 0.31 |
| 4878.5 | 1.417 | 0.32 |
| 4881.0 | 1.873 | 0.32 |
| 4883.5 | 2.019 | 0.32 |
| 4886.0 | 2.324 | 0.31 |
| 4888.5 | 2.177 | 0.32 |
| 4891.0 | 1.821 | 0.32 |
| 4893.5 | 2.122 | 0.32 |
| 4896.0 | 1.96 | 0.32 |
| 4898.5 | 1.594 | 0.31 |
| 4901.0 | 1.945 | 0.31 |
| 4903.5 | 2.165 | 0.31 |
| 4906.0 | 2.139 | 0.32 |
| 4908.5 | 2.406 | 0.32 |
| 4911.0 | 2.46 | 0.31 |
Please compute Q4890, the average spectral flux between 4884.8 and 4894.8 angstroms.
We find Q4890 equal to 2.11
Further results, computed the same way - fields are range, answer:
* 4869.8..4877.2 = 1.66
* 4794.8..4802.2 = 2.92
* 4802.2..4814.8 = 2.95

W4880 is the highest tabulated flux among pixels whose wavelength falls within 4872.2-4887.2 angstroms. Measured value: 2.324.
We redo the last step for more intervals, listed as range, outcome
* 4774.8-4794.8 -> 3.741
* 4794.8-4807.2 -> 3.524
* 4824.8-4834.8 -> 2.737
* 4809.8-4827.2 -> 2.747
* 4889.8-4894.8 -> 2.122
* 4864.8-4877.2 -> 2.1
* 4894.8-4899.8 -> 1.96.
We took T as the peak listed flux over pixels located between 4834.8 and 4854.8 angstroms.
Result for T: 3.372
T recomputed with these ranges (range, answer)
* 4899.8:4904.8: 2.165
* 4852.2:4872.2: 2.116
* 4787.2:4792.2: 2.585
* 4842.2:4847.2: 2.606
